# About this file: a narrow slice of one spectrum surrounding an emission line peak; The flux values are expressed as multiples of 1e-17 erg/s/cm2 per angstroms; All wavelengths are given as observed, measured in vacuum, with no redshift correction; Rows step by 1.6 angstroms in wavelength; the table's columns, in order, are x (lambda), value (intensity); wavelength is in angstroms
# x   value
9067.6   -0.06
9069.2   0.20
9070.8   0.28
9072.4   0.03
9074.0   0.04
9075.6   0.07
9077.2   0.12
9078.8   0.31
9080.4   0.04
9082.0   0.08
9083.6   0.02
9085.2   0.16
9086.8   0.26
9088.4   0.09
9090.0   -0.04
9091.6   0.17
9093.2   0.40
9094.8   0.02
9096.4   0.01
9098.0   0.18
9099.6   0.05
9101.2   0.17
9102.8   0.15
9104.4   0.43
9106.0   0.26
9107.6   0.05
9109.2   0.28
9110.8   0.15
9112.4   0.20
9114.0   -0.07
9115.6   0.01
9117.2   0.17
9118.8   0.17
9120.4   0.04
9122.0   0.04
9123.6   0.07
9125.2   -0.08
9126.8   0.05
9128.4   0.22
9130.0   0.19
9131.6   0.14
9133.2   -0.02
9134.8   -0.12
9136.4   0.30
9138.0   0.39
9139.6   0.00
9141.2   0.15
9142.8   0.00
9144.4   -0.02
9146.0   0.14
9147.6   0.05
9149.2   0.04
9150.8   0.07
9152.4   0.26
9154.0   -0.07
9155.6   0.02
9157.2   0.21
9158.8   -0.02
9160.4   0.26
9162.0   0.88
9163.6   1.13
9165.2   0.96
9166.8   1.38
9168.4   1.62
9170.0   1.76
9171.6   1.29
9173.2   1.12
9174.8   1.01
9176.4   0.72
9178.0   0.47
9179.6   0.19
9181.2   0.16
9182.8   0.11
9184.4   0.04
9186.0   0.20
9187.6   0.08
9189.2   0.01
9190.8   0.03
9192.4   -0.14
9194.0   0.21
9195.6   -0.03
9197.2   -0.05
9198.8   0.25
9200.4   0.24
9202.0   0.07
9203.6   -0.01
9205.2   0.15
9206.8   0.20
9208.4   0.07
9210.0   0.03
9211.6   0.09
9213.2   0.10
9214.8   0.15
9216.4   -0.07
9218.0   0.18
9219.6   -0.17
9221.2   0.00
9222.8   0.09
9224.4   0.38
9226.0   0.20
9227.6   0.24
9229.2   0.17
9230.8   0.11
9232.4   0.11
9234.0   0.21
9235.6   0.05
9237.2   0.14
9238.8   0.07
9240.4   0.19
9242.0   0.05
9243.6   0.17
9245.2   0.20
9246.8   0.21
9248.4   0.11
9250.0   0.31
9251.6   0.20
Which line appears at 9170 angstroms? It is [O II] 3727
